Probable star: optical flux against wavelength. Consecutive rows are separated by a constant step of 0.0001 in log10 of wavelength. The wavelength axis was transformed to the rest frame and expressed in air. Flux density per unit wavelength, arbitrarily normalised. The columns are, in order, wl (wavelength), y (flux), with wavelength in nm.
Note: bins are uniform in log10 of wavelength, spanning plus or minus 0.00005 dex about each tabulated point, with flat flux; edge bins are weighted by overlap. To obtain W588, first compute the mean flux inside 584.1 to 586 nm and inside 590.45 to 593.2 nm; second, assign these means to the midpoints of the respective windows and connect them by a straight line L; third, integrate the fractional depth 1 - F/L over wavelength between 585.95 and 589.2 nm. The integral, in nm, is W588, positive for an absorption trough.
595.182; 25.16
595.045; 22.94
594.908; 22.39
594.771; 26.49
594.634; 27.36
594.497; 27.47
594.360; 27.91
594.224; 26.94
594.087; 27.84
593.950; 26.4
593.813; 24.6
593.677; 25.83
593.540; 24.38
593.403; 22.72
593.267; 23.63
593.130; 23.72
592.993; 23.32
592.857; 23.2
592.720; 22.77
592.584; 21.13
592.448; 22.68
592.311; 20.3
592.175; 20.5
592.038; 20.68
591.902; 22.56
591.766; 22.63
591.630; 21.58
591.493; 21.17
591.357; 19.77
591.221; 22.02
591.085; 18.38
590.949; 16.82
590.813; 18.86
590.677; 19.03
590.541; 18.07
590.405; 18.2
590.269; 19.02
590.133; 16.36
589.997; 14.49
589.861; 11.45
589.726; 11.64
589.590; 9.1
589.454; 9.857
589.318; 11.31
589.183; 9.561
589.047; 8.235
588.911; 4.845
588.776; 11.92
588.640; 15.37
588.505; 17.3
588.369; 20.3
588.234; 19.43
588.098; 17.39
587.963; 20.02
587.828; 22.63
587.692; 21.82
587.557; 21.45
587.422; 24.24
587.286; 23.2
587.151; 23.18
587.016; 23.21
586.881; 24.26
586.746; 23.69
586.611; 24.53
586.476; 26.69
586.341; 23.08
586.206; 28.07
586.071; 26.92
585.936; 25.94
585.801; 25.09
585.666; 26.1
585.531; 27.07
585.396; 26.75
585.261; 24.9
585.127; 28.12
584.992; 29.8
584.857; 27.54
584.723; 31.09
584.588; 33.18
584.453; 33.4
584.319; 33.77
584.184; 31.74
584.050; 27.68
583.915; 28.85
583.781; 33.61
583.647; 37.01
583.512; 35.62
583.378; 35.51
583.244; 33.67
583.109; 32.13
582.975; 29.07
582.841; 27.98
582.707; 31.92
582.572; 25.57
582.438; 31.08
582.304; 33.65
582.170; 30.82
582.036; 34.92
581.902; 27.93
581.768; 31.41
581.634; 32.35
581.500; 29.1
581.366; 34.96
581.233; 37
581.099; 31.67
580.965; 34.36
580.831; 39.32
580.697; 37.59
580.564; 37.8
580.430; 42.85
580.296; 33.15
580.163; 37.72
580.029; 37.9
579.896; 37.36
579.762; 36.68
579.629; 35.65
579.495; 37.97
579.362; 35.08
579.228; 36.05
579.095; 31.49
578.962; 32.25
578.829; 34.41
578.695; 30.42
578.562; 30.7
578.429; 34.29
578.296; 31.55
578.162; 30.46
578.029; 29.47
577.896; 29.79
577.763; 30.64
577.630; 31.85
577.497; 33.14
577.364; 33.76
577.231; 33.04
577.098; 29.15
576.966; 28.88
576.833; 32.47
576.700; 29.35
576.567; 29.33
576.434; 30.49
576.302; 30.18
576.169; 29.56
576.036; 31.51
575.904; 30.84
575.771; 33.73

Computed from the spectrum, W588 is 0.73 nm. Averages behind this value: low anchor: 28.9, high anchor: 20.9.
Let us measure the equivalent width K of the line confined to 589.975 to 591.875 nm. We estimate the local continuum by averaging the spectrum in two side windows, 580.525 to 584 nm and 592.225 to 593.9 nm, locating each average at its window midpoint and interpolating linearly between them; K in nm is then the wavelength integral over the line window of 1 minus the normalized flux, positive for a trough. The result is 0.442 nm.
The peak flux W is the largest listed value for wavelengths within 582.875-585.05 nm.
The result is 37.01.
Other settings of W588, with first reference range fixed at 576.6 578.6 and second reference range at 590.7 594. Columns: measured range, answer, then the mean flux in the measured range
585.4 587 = 0.018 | 25.6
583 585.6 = -0.387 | 31.1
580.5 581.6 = -0.230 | 35.1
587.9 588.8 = 0.252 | 17.6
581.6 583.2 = -0.143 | 30.7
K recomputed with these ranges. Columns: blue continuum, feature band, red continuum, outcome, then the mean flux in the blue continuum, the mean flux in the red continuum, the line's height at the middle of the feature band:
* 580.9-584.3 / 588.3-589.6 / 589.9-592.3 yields 0.62 nm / 32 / 19.3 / 22.5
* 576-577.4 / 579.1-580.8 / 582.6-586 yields -0.36 nm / 30.6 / 30.2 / 30.5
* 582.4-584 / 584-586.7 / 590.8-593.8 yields 0.13 nm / 31.8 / 21.9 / 29.5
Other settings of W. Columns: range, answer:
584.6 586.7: 31.09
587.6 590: 22.63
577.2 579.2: 34.41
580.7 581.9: 39.32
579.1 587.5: 42.85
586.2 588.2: 28.07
